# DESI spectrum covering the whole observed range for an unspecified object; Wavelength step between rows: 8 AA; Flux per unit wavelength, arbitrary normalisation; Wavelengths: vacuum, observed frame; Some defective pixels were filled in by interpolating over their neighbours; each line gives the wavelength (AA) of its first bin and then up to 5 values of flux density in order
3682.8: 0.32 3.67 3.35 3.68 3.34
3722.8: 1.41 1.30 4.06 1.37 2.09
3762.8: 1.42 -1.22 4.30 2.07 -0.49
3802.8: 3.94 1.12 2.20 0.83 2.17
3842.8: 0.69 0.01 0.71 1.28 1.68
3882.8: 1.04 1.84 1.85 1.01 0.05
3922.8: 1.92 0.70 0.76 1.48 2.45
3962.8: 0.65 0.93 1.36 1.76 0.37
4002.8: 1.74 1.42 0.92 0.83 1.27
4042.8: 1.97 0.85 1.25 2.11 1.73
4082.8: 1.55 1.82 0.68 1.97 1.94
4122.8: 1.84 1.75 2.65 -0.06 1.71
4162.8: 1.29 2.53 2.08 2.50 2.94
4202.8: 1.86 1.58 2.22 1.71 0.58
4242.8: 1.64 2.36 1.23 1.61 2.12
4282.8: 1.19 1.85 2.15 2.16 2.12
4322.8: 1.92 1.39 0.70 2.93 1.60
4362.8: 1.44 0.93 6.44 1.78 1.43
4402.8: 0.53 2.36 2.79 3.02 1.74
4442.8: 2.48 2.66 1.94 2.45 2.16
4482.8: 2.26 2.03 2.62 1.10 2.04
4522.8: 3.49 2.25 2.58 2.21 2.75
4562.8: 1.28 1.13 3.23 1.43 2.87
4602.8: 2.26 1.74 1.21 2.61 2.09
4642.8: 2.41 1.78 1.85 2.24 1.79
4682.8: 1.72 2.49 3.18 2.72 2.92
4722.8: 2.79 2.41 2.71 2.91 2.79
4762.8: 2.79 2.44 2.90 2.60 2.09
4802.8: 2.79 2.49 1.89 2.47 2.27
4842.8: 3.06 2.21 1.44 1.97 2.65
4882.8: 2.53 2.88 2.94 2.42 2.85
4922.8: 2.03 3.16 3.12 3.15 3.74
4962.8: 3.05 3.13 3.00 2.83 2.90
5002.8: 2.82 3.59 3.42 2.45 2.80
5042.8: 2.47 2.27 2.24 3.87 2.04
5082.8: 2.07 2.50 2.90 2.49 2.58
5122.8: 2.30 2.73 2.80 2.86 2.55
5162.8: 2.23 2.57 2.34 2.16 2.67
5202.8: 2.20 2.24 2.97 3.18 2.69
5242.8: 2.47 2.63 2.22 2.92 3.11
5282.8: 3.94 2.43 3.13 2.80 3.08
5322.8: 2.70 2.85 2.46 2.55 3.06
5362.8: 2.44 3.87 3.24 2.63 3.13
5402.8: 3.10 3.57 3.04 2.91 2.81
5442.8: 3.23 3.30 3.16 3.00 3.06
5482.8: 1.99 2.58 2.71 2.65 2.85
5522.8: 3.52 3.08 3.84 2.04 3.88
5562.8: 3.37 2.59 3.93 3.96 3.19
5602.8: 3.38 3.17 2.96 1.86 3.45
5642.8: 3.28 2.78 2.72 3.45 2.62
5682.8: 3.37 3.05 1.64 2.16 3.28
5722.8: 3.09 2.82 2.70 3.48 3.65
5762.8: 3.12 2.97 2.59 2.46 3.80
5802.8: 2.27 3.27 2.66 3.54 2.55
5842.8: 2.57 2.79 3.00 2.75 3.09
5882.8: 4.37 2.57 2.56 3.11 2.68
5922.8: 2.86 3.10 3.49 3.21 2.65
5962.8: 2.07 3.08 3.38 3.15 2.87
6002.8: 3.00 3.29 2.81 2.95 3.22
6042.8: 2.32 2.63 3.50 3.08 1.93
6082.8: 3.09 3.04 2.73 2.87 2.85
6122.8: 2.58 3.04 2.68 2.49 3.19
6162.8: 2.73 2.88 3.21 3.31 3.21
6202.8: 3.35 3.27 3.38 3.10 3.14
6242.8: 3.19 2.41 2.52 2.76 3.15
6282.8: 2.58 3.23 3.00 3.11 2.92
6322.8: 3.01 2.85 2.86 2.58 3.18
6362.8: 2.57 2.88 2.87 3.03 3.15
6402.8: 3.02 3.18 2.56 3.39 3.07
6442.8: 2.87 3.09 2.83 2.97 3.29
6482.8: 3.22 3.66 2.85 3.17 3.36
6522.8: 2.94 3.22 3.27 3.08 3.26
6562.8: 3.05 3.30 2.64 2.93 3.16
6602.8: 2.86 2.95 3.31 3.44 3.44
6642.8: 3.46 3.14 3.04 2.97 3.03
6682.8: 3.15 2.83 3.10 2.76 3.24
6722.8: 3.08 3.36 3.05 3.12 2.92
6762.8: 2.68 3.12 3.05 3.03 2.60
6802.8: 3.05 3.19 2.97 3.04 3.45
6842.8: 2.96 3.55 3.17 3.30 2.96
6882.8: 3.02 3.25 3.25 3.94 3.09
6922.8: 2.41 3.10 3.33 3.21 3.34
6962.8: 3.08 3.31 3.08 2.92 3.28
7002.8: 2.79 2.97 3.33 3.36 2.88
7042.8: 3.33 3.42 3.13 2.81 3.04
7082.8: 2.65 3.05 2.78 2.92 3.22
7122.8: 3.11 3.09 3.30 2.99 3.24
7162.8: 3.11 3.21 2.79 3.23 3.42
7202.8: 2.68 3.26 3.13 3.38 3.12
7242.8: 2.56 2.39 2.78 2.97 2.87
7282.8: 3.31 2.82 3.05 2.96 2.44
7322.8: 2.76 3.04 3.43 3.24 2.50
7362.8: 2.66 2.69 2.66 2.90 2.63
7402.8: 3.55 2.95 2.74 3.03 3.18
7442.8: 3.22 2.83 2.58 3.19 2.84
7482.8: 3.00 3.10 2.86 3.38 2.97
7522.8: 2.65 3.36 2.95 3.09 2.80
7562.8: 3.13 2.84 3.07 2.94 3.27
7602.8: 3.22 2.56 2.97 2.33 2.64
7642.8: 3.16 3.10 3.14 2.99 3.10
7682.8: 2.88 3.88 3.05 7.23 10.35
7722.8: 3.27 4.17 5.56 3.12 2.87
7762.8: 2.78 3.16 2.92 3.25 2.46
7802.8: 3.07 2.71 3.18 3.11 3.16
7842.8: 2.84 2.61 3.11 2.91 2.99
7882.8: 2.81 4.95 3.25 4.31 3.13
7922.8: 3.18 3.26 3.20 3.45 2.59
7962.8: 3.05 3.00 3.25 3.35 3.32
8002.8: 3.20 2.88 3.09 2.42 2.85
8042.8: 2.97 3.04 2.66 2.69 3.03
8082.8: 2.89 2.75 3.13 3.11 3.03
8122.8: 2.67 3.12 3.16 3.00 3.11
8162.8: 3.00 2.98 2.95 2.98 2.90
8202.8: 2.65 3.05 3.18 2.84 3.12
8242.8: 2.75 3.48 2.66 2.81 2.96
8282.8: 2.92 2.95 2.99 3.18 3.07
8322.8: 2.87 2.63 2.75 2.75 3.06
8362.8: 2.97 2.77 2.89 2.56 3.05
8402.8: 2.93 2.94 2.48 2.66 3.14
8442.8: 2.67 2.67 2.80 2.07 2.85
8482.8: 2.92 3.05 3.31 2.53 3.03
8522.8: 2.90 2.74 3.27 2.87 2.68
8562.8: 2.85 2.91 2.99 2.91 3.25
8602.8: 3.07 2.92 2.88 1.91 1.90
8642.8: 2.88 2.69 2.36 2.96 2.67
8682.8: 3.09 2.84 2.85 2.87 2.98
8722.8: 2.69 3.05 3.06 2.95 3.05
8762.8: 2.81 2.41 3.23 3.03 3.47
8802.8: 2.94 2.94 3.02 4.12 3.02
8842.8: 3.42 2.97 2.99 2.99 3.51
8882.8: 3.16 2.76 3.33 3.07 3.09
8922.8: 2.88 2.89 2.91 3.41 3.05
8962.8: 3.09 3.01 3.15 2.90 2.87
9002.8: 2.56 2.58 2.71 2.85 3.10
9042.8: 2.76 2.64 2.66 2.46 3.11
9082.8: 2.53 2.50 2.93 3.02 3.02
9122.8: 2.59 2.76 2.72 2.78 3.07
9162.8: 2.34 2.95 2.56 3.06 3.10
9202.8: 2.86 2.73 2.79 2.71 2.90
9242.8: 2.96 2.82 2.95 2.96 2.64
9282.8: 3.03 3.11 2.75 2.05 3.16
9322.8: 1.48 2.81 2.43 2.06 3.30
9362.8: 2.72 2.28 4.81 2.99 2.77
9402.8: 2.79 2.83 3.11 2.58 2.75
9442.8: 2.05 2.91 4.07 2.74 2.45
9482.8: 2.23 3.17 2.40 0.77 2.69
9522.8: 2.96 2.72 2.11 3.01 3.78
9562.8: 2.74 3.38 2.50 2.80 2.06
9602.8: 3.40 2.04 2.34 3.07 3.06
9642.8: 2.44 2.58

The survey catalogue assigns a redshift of 0.17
